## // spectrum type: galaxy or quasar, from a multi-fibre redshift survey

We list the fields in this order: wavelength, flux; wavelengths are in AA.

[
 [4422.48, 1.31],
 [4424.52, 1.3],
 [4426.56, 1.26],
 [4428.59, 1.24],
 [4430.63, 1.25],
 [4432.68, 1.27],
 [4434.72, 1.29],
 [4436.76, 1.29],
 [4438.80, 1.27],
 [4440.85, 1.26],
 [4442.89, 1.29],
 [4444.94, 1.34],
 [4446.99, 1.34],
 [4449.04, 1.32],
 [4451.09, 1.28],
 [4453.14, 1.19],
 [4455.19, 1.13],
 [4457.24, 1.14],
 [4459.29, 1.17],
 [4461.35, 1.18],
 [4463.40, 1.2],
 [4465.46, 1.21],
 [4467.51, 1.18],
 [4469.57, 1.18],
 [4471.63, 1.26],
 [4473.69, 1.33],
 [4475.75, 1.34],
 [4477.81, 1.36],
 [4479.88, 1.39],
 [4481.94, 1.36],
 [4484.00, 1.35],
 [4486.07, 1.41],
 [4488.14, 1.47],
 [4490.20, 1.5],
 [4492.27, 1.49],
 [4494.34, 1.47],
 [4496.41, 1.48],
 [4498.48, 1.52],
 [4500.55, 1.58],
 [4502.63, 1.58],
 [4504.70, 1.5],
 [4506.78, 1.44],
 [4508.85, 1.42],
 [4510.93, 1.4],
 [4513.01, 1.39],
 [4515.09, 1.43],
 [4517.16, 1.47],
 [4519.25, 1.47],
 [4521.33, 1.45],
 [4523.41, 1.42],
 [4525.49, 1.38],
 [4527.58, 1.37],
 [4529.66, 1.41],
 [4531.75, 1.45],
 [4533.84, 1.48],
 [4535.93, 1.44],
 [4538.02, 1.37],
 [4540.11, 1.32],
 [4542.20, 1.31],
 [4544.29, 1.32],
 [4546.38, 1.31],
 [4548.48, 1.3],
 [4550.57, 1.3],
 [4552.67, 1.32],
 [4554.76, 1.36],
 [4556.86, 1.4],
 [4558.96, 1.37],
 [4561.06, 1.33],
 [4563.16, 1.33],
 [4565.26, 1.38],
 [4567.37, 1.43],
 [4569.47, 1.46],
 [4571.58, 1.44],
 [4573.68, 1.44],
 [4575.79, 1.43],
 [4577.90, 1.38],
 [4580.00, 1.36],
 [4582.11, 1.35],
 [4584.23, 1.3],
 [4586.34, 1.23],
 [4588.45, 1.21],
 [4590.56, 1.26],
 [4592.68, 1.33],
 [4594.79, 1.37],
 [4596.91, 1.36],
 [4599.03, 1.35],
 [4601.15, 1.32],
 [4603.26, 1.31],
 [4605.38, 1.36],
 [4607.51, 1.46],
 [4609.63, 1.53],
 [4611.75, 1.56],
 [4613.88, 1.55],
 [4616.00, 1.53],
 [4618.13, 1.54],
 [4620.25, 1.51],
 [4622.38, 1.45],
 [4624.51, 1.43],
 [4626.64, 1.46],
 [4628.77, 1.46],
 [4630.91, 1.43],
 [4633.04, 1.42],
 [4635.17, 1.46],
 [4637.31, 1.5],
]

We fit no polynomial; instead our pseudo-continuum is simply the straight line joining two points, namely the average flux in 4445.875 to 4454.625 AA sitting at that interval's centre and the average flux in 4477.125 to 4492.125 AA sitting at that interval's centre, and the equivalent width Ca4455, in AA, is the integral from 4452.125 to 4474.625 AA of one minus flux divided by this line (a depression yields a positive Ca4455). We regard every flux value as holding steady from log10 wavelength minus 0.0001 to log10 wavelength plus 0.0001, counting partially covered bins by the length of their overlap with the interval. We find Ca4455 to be 2.2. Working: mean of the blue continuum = 1.27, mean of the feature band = 1.2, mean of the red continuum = 1.41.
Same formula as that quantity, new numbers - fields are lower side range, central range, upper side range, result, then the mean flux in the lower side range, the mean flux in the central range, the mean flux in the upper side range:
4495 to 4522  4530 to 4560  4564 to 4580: 1.6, 1.47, 1.36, 1.42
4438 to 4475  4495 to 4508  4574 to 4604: -2.5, 1.24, 1.51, 1.33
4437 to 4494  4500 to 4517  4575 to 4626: -1.7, 1.3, 1.46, 1.4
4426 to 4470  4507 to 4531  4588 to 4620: -1.9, 1.24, 1.42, 1.41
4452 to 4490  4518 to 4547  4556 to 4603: -1.6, 1.27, 1.39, 1.35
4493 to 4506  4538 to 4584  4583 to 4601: 0.3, 1.52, 1.36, 1.3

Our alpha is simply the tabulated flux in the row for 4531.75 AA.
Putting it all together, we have 1.45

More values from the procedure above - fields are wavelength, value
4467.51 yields 1.18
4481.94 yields 1.36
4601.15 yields 1.32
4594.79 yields 1.37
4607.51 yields 1.46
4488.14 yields 1.47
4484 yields 1.35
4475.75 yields 1.34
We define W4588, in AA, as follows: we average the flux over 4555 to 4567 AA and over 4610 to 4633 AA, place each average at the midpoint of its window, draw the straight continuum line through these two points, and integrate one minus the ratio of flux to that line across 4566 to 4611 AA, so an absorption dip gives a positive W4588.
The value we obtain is 1.7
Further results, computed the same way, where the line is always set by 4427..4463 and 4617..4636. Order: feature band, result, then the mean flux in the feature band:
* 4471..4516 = -4.32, 1.43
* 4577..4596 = 1.42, 1.31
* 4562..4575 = -0.17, 1.41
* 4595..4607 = 0.71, 1.35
